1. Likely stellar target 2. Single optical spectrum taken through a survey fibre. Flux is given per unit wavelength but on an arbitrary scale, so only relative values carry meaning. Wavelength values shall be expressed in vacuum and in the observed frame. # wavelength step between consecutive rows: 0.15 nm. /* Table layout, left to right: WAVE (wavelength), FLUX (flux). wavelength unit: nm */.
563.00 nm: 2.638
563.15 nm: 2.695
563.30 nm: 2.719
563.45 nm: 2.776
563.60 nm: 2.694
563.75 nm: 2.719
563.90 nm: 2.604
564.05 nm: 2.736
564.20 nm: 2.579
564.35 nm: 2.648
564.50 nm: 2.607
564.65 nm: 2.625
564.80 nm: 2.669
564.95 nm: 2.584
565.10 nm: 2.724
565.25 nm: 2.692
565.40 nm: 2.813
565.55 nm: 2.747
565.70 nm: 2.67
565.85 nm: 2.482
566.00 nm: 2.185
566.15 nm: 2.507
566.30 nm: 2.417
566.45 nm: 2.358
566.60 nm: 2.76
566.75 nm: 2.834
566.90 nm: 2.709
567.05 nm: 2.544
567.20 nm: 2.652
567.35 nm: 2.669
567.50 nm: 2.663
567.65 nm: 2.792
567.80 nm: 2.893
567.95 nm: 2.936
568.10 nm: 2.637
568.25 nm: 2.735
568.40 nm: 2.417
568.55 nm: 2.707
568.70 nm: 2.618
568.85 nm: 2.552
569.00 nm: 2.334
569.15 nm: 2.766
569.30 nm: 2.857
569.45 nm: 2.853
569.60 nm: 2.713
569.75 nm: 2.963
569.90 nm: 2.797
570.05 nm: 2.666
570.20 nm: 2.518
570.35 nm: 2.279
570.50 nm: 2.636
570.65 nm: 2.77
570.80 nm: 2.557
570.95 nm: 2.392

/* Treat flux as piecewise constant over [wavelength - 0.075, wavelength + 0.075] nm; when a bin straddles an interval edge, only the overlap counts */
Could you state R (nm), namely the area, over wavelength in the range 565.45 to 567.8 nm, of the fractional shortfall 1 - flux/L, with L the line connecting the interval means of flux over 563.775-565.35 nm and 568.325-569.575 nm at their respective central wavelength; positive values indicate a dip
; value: 0.03 nm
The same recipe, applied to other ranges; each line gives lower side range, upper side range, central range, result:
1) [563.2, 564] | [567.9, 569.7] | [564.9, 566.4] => 0.06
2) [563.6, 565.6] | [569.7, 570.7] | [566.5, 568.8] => -0.03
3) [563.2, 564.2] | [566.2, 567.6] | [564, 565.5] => 0.00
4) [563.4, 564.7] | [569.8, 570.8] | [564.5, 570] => -0.05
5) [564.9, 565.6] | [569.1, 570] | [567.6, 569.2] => 0.07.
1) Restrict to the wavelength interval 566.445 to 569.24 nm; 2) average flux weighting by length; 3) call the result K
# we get 2.67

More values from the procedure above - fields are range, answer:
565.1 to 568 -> 2.65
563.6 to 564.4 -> 2.66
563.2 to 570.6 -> 2.65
